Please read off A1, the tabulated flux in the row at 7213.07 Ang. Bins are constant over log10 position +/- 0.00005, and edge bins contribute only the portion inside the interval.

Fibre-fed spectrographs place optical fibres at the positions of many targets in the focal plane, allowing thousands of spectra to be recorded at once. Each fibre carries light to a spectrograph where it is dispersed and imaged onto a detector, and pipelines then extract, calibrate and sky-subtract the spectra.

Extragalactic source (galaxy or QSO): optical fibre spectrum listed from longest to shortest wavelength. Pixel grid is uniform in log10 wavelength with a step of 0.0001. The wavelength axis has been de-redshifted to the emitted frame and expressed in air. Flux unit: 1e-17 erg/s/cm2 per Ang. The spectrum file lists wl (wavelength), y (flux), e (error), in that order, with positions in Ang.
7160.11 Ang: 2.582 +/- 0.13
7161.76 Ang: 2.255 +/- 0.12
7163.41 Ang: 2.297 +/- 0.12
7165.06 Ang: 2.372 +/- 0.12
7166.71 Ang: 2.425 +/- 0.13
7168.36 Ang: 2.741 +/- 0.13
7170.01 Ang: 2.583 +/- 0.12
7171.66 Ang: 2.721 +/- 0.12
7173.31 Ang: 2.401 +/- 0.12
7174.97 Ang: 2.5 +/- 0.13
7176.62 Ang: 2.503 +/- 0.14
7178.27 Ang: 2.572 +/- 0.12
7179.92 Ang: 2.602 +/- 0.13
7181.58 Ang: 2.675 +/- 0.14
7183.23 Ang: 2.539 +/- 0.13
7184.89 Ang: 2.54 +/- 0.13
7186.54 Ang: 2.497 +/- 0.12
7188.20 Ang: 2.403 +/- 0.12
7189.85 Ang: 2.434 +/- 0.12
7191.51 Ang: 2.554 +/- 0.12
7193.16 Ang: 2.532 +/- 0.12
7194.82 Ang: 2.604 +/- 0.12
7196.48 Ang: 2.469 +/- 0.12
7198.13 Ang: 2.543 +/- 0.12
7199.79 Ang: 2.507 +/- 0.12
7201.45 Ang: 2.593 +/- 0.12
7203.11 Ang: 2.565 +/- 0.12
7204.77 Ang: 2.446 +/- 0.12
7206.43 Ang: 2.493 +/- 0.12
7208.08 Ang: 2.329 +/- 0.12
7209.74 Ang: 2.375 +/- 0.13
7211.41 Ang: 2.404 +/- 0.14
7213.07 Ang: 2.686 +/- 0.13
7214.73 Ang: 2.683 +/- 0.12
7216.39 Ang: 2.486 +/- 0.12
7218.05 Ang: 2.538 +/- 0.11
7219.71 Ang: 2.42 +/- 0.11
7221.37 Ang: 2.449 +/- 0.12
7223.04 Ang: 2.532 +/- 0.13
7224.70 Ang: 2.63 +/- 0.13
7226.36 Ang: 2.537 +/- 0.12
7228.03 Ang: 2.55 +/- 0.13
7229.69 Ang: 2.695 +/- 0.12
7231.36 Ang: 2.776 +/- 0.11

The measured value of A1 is 2.686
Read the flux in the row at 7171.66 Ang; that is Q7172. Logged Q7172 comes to 2.721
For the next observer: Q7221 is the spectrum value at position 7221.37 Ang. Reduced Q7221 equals 2.449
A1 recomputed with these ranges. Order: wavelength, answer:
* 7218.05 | 2.538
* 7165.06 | 2.372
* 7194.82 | 2.604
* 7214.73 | 2.683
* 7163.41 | 2.297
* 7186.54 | 2.497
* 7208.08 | 2.329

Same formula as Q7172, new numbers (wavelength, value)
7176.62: 2.503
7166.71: 2.425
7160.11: 2.582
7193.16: 2.532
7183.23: 2.539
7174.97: 2.5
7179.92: 2.602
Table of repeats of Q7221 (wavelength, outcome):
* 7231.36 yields 2.776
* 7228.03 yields 2.55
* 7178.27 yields 2.572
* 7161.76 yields 2.255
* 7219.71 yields 2.42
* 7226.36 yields 2.537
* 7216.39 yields 2.486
